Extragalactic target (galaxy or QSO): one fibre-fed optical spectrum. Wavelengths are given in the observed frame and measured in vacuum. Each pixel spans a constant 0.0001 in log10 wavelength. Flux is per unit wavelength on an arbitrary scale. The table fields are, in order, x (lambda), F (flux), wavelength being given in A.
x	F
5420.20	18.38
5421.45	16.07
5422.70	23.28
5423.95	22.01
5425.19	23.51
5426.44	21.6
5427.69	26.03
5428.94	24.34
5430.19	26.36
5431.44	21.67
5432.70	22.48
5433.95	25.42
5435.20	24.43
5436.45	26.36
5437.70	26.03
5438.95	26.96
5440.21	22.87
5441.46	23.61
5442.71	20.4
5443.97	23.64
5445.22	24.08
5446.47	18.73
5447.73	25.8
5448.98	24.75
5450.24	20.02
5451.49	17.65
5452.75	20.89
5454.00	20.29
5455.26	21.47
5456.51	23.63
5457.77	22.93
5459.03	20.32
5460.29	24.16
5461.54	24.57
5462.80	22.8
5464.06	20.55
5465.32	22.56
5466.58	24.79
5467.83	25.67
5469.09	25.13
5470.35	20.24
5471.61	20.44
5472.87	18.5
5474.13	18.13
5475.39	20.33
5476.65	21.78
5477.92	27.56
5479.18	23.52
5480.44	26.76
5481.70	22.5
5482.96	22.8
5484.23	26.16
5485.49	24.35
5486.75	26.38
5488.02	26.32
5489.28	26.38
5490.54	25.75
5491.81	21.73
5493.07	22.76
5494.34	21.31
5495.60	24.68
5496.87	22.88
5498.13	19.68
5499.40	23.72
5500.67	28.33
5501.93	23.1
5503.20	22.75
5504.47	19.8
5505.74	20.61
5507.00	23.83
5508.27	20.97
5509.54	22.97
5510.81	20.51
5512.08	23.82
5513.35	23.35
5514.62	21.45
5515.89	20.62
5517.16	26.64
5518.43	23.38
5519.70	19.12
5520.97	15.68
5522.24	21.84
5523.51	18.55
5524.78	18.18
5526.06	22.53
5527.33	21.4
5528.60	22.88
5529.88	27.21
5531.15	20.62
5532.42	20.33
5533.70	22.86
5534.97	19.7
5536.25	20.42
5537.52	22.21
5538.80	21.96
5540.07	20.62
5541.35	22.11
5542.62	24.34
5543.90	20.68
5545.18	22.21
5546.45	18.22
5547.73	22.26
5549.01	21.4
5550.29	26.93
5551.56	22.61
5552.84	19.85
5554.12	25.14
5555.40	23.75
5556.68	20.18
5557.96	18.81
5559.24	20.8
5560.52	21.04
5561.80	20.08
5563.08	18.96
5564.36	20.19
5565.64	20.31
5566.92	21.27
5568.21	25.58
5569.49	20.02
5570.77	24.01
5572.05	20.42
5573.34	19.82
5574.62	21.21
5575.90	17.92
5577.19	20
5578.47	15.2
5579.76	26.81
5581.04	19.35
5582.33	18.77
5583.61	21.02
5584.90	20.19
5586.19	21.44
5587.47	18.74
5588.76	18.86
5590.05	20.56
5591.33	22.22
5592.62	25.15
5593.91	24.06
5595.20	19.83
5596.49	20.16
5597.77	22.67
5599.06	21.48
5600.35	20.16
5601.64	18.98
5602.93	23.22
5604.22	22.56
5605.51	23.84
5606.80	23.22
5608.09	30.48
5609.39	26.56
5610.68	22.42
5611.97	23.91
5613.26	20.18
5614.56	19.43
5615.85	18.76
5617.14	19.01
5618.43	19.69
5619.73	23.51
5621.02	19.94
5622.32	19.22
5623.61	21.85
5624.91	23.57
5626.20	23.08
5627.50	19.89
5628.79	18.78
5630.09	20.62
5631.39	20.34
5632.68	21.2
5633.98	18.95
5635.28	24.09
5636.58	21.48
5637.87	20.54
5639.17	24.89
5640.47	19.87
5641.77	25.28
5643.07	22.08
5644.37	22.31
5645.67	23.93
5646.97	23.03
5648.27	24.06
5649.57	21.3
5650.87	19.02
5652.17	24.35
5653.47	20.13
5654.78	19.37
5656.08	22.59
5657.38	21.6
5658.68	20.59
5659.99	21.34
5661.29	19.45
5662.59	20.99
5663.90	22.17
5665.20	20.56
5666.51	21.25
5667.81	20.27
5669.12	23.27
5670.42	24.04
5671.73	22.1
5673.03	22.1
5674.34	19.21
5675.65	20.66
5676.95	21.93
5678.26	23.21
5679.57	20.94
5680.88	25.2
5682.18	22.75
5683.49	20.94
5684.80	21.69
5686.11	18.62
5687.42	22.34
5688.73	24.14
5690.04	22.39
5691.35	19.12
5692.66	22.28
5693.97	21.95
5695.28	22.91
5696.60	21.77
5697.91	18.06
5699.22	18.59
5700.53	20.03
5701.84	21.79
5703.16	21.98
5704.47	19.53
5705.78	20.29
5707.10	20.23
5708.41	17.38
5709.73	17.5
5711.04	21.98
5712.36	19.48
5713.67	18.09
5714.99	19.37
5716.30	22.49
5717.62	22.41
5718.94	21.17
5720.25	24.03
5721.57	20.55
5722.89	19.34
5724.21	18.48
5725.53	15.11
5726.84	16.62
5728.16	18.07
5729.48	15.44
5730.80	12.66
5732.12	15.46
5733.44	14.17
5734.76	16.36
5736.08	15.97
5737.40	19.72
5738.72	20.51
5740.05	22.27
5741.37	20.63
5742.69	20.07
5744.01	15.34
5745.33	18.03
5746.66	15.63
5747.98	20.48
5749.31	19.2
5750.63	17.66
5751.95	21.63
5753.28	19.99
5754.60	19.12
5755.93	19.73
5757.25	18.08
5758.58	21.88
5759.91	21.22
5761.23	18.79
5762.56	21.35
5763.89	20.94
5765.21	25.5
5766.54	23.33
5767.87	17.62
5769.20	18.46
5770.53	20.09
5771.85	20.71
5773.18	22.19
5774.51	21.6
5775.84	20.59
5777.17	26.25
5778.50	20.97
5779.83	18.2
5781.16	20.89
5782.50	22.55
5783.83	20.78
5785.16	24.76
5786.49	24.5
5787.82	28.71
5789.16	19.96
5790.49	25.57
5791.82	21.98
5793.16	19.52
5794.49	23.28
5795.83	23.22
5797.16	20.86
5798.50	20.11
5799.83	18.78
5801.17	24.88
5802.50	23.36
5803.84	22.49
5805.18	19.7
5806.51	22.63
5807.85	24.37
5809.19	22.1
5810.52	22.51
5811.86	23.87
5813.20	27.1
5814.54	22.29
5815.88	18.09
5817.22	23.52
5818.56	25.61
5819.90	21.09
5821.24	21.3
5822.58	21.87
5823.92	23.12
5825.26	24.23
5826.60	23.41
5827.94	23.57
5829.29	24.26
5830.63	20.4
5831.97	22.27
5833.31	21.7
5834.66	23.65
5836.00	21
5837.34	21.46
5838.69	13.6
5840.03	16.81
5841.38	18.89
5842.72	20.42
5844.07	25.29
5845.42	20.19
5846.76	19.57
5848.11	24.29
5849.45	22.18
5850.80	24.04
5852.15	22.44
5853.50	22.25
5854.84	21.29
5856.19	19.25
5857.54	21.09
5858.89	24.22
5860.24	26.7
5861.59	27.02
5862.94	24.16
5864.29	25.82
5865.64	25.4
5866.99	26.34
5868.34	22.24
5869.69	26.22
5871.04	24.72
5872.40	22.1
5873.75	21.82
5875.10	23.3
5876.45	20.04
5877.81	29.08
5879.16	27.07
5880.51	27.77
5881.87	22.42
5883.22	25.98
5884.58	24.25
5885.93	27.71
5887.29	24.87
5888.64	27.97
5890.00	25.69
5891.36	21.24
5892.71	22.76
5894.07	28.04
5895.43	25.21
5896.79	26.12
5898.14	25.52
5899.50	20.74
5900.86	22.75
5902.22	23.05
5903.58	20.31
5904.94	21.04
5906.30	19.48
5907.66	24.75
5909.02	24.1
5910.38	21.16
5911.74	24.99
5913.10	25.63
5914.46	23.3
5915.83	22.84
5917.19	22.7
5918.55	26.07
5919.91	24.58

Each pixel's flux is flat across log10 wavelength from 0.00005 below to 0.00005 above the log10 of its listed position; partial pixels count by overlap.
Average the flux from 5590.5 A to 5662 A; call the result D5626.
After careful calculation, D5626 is 21.8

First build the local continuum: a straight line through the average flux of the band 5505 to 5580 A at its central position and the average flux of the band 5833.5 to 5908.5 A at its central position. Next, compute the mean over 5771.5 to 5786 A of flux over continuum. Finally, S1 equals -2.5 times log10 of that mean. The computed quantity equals 0.05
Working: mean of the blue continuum 21.4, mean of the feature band 21.8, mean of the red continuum 23.3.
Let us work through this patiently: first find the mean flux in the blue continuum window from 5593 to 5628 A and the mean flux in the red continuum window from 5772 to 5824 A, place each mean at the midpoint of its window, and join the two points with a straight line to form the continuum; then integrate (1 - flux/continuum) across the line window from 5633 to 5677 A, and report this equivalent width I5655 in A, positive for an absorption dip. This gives 0.7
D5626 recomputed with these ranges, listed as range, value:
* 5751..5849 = 21.8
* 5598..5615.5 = 22.7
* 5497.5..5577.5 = 21.6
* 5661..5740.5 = 20.2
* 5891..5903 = 24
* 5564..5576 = 21.2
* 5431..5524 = 22.8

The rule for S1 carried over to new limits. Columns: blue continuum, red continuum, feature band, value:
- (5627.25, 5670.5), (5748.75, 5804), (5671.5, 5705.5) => 0.008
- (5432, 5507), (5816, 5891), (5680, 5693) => 0.059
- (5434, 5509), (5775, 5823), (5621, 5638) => 0.086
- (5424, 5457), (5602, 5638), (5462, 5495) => -0.019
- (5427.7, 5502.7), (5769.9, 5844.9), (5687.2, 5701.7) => 0.062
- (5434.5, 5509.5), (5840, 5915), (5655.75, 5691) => 0.080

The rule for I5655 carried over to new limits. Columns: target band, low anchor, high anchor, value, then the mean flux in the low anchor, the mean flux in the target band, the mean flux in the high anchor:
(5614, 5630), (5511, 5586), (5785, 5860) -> 0.73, 21.3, 20.6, 22.2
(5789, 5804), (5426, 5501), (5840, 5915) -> 0.97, 23.2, 22.1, 23.7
